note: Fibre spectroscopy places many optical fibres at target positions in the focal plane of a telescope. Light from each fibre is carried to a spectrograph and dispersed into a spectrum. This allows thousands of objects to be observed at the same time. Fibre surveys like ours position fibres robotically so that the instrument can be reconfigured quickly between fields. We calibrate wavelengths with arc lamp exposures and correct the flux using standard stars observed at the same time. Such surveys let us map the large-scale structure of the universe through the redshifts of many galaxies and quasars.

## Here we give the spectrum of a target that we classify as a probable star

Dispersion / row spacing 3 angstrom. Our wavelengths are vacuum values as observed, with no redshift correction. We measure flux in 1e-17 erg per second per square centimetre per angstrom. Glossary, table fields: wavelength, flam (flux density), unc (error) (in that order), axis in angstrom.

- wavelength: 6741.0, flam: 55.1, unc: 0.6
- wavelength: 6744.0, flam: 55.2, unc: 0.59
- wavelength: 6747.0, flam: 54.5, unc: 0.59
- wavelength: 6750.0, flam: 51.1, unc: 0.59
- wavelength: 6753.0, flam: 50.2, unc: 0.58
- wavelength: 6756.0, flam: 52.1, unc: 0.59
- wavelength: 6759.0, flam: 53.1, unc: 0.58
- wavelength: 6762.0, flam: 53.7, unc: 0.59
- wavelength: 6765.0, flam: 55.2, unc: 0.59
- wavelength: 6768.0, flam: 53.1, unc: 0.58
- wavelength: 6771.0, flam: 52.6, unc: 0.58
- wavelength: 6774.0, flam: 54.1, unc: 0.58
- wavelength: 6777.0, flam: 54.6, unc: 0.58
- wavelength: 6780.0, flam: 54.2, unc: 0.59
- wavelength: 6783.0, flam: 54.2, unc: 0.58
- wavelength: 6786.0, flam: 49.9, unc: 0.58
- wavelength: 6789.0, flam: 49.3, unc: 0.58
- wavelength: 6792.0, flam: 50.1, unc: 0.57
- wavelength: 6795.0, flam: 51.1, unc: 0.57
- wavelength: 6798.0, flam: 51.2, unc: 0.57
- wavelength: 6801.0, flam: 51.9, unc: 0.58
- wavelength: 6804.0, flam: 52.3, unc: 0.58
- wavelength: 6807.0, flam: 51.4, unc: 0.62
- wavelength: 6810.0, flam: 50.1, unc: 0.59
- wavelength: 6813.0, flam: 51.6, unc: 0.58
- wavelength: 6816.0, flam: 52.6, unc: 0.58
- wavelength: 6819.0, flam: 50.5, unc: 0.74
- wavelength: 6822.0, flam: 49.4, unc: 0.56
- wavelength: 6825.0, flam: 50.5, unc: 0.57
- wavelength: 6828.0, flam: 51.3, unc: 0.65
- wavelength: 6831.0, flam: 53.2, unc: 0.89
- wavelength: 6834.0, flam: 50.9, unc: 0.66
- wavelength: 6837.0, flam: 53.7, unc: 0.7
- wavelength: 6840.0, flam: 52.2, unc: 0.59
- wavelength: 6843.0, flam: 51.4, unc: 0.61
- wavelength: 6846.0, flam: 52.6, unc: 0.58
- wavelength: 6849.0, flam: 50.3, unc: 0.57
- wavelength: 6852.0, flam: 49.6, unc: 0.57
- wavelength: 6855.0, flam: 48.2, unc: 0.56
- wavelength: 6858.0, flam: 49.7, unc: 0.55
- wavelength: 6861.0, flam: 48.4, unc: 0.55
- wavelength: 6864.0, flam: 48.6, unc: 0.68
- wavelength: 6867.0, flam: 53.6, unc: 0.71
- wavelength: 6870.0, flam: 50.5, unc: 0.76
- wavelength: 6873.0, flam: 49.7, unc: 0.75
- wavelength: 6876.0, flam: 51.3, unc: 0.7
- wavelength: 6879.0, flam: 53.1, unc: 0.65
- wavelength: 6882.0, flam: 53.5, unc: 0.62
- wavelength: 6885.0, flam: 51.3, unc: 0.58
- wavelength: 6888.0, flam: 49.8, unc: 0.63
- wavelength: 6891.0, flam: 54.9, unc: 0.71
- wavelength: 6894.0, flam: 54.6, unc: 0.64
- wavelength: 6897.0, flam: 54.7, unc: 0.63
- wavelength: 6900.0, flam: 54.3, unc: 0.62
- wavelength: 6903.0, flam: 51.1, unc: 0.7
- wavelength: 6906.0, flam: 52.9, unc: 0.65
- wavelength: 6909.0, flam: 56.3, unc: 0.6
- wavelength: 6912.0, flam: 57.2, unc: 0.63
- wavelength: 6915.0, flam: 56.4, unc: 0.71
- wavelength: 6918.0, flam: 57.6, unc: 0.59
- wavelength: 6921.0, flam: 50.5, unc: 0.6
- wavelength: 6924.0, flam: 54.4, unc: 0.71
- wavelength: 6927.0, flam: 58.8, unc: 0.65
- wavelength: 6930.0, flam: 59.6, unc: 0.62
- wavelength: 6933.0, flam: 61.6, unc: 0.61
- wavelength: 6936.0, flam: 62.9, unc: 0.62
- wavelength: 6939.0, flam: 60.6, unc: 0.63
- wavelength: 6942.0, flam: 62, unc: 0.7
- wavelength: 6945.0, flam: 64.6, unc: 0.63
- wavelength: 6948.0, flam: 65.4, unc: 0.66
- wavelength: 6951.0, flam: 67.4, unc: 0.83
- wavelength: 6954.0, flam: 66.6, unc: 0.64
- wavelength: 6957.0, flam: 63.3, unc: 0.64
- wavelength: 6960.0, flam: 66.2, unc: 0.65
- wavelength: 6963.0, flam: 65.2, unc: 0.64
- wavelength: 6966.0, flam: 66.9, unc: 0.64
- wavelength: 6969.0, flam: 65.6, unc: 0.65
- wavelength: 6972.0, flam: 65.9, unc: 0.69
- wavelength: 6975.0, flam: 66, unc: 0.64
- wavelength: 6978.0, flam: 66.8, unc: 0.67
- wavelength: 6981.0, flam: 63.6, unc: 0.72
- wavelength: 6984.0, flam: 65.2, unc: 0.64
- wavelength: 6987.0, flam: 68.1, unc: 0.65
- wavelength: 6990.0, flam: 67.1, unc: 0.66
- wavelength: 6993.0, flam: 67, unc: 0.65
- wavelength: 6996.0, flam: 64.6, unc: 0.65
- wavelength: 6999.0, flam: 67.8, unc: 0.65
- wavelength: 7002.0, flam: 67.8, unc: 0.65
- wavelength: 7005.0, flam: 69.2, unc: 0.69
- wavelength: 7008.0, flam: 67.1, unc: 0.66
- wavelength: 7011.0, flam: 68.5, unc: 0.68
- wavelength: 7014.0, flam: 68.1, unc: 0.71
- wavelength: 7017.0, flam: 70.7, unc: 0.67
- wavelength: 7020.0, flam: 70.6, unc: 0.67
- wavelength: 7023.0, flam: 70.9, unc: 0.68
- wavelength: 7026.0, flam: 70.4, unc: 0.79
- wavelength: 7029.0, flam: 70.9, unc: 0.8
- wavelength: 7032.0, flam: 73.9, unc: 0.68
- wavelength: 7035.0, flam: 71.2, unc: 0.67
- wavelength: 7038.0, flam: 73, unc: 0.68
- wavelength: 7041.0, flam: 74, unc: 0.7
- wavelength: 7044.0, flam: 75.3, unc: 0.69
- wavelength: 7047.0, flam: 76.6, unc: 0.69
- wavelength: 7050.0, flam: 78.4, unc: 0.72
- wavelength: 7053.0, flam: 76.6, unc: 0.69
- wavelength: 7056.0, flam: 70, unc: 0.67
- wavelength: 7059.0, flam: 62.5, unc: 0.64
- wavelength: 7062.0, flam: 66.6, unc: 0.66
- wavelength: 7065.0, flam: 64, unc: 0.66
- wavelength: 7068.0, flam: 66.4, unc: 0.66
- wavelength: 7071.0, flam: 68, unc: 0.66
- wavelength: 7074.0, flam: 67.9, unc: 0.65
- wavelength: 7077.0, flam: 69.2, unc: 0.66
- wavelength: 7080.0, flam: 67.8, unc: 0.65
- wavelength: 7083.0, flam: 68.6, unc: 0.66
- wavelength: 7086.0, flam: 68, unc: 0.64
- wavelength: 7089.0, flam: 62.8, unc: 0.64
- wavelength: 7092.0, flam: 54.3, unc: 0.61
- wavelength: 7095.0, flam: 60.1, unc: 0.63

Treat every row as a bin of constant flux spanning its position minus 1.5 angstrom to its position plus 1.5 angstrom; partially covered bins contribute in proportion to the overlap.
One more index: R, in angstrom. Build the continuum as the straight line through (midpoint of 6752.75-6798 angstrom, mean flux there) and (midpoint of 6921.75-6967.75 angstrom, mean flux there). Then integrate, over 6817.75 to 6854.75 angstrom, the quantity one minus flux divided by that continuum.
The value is 3.3 angstrom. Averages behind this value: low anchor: 52.5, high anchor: 62.8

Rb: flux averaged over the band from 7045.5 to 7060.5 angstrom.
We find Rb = 72.8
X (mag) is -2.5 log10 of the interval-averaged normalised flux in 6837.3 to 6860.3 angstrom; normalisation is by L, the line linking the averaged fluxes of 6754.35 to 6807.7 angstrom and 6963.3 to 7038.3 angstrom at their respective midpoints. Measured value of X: 0.133 mag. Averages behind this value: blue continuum 52.5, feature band 50.7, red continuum 68.2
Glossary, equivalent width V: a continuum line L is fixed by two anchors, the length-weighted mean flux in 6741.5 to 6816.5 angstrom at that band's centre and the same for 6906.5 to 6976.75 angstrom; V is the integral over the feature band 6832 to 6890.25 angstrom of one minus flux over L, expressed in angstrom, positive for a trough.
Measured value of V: 6.2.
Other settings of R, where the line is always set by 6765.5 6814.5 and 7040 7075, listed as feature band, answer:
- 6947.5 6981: -0.9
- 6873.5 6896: 2.3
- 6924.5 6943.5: 0.4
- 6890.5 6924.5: 3.2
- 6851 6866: 2.0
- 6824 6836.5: 0.7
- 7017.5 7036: -0.8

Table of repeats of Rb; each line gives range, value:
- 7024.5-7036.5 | 71.6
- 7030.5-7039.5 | 72.7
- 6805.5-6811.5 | 50.8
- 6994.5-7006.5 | 67.3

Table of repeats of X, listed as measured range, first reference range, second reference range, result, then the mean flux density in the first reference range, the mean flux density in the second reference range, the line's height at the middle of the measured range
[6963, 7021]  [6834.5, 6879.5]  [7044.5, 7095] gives -0.092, 50.8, 67.9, 61.6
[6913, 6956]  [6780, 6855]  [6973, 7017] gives 0.020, 51.3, 67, 61.7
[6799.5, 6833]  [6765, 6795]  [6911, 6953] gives 0.061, 52.5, 60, 54.3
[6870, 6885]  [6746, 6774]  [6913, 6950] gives 0.115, 52.9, 59.6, 57.5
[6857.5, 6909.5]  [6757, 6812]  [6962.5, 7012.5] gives 0.141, 52.3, 66.6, 59.3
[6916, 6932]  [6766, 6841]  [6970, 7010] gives 0.093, 51.9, 66.6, 61.4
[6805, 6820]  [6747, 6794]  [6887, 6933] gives 0.042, 52.5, 55.1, 53.3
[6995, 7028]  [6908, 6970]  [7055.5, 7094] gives -0.084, 61.4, 65.7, 63.7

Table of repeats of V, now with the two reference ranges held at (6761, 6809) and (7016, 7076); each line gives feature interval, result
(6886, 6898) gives 1.3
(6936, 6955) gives -0.1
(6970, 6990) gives 0.1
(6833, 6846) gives 0.9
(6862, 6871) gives 1.1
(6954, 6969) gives -0.1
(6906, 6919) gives 1.1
